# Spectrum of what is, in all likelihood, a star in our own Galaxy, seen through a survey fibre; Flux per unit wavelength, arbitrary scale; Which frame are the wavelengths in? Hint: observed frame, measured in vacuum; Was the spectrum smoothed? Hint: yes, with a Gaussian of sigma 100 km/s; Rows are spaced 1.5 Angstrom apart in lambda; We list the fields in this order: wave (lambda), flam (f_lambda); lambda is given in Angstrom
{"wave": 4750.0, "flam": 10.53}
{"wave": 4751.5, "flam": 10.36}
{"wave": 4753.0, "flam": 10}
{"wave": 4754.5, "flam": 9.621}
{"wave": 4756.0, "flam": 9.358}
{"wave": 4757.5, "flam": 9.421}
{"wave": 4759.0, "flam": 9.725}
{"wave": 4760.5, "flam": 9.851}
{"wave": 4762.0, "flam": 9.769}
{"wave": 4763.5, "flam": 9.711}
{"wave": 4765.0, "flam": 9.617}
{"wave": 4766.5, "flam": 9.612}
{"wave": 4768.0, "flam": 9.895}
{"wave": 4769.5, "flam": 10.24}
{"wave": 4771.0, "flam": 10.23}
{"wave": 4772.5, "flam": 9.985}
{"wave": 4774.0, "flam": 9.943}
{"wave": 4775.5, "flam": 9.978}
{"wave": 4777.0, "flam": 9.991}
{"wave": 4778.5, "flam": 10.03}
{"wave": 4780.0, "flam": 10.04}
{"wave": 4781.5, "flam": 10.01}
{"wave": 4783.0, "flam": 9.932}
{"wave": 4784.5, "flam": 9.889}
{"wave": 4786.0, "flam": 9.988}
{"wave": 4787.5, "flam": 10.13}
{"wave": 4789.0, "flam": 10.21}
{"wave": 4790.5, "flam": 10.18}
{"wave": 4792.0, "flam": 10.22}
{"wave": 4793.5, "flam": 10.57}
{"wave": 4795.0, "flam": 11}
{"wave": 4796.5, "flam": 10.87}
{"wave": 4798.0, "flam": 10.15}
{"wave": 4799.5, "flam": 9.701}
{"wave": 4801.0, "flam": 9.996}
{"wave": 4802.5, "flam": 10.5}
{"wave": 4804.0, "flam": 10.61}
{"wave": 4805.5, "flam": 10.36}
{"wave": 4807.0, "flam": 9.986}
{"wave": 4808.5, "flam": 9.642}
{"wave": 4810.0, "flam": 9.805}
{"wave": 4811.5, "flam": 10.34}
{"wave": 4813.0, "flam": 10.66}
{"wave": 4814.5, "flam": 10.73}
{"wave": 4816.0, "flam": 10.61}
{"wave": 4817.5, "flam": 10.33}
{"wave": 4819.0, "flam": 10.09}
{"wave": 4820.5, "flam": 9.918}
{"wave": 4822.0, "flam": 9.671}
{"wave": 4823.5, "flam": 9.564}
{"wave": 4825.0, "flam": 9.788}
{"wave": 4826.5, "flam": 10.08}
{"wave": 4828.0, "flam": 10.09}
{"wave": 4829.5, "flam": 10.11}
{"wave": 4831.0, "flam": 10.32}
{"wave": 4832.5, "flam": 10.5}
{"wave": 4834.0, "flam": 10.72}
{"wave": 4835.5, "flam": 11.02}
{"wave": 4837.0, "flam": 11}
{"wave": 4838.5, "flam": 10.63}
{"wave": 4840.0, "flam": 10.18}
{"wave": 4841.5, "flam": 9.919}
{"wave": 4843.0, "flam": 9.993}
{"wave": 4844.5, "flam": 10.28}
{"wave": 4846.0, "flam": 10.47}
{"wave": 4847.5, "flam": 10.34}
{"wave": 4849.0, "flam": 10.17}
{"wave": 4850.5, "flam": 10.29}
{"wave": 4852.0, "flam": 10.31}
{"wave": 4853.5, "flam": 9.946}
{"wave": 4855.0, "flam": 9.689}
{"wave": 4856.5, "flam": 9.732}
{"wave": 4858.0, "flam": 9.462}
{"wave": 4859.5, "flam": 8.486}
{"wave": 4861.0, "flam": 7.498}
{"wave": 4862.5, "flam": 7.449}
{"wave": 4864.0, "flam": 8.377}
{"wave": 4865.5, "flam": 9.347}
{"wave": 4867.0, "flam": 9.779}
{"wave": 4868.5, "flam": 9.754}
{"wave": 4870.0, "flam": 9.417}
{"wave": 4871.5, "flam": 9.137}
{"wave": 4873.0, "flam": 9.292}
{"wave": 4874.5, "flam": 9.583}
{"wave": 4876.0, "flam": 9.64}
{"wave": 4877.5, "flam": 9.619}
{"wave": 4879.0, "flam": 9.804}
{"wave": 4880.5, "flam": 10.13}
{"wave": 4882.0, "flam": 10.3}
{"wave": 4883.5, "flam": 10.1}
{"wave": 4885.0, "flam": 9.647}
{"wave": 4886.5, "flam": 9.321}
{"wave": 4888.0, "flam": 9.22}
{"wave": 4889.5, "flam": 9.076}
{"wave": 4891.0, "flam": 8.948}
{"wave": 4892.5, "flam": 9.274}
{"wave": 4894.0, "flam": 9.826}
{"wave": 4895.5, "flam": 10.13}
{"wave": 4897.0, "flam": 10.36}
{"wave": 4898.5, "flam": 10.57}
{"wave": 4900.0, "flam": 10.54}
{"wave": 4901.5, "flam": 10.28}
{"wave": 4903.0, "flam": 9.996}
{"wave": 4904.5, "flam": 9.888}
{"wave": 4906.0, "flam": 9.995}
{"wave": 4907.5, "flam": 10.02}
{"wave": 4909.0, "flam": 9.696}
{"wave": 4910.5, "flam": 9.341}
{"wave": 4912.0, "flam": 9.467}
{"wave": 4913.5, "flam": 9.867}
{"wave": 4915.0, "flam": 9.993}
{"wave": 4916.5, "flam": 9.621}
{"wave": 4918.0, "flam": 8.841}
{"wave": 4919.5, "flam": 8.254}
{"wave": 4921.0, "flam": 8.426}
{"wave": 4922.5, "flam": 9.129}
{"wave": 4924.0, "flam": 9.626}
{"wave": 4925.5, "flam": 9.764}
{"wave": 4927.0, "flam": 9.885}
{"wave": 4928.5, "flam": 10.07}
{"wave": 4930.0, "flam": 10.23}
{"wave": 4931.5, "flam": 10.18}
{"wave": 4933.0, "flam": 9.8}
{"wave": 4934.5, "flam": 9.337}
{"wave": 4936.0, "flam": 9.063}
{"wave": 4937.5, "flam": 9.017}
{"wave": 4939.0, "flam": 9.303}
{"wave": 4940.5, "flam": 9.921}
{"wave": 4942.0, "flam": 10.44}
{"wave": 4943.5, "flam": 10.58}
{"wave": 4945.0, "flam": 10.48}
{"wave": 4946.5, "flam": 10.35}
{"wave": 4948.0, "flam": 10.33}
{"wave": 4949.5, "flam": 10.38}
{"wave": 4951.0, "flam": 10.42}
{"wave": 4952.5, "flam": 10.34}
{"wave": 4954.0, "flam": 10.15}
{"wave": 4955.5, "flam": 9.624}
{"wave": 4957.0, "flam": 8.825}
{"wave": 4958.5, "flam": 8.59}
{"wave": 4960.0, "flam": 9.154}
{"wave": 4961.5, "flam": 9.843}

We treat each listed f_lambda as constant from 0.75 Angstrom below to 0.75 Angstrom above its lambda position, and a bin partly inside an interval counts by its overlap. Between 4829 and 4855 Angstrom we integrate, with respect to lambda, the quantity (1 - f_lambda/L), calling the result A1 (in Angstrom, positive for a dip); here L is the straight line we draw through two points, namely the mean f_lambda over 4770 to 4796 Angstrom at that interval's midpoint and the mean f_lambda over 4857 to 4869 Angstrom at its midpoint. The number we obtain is -3.5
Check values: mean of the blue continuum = 10.1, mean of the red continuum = 8.77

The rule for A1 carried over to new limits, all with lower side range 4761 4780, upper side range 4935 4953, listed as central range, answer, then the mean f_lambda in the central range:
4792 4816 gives -0.9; 10.3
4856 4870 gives 1.5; 8.89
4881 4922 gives 1.4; 9.67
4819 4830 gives 0.1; 9.9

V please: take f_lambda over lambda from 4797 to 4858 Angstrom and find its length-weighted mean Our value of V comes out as 10.2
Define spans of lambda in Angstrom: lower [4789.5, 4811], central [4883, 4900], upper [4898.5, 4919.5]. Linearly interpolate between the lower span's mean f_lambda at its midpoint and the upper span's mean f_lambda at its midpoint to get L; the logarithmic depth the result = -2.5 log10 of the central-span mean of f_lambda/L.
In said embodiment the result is 0.016 mag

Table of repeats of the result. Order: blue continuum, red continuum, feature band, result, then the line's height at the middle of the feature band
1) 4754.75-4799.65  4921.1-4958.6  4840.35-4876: 0.04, 9.92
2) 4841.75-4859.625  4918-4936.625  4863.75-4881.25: 0.03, 9.83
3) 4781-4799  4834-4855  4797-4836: 0.01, 10.3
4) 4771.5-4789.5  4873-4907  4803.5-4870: 0.00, 9.91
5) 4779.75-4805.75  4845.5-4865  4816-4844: -0.05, 9.73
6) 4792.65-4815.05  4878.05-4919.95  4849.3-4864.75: 0.10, 10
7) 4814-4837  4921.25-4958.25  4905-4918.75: 0.03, 9.95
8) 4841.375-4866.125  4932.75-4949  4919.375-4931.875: 0.03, 9.82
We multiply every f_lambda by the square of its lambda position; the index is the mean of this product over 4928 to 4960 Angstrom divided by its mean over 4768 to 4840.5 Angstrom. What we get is 1.0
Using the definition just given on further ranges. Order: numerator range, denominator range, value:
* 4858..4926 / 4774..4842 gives 0.96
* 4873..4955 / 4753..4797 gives 1.04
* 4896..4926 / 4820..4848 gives 0.98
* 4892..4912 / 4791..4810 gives 1.01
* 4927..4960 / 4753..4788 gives 1.07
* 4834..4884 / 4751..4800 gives 1.01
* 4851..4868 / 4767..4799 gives 0.93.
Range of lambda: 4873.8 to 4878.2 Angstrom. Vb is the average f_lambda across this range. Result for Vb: 9.61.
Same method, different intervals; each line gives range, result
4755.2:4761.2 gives 9.59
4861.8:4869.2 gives 8.95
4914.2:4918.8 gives 9.48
